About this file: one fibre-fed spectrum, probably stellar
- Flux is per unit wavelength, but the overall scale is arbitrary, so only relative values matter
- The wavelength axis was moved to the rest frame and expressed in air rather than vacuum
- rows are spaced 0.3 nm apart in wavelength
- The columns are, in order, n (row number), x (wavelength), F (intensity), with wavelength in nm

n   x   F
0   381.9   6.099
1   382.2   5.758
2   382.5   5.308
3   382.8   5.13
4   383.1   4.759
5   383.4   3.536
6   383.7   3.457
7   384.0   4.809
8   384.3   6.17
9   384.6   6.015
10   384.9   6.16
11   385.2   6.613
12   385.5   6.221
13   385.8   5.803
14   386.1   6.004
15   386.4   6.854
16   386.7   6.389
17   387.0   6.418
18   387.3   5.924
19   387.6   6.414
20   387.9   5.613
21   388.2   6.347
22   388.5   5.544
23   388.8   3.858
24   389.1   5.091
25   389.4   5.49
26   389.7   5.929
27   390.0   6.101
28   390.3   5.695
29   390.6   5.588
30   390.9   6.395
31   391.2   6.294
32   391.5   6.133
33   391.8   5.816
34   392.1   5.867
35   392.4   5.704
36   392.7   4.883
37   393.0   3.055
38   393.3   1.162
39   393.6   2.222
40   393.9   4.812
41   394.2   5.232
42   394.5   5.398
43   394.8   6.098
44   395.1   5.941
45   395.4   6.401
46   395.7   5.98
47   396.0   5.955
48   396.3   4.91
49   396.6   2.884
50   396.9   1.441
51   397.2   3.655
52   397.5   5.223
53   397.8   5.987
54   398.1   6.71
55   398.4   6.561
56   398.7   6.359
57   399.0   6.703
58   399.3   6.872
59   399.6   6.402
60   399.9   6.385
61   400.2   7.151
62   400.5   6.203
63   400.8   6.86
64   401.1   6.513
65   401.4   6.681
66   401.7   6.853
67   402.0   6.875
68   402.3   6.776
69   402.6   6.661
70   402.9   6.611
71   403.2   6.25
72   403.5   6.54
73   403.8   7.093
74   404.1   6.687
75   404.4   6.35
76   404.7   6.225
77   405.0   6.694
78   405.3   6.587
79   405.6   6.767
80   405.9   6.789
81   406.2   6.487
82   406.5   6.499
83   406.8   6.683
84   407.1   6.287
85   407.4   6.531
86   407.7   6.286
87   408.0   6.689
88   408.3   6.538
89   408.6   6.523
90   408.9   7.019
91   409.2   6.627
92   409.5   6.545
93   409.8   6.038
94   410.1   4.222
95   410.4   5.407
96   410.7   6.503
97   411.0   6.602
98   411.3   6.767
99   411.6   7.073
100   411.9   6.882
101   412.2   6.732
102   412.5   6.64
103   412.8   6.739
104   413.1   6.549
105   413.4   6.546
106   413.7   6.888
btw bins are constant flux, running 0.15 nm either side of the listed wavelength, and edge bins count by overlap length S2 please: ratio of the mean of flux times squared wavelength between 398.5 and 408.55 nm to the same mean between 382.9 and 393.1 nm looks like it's 1.3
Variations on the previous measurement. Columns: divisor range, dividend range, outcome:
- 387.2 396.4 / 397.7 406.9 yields 1.30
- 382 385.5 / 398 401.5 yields 1.35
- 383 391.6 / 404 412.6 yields 1.26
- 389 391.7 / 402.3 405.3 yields 1.20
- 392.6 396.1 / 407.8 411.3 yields 1.42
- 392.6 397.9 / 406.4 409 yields 1.55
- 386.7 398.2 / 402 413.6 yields 1.35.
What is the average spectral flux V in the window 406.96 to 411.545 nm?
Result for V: 6.32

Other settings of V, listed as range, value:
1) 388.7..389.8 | 5.11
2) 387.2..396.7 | 5.28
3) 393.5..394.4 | 4.27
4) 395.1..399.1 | 5.3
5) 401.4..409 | 6.61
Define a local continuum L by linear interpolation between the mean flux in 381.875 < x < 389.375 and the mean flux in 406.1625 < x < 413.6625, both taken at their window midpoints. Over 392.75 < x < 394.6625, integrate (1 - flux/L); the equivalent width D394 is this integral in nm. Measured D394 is 0.70 nm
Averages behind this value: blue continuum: 5.6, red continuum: 6.46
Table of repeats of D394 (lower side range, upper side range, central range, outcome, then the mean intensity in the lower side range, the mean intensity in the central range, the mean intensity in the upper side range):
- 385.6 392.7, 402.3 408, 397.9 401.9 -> -0.19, 5.86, 6.63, 6.57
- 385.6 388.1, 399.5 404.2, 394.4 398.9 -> 0.82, 6.18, 5.31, 6.66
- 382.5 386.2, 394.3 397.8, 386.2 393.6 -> -0.39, 5.38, 5.46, 4.95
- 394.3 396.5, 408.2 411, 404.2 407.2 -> -0.24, 5.73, 6.54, 6.17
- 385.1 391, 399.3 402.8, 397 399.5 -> 0.23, 5.9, 5.93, 6.68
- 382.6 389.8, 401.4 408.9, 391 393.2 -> 0.22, 5.6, 5.32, 6.61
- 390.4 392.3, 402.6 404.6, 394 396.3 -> 0.15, 6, 5.77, 6.58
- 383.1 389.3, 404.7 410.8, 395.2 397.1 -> 0.44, 5.64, 4.61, 6.38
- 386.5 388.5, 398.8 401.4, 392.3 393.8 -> 0.70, 6.15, 3.38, 6.63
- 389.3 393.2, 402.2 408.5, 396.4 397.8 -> 0.55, 5.56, 3.65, 6.57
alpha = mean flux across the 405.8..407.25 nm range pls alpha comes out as 6.54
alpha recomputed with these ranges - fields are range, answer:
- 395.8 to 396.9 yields 4.22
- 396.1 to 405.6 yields 6.13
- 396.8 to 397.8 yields 3.92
